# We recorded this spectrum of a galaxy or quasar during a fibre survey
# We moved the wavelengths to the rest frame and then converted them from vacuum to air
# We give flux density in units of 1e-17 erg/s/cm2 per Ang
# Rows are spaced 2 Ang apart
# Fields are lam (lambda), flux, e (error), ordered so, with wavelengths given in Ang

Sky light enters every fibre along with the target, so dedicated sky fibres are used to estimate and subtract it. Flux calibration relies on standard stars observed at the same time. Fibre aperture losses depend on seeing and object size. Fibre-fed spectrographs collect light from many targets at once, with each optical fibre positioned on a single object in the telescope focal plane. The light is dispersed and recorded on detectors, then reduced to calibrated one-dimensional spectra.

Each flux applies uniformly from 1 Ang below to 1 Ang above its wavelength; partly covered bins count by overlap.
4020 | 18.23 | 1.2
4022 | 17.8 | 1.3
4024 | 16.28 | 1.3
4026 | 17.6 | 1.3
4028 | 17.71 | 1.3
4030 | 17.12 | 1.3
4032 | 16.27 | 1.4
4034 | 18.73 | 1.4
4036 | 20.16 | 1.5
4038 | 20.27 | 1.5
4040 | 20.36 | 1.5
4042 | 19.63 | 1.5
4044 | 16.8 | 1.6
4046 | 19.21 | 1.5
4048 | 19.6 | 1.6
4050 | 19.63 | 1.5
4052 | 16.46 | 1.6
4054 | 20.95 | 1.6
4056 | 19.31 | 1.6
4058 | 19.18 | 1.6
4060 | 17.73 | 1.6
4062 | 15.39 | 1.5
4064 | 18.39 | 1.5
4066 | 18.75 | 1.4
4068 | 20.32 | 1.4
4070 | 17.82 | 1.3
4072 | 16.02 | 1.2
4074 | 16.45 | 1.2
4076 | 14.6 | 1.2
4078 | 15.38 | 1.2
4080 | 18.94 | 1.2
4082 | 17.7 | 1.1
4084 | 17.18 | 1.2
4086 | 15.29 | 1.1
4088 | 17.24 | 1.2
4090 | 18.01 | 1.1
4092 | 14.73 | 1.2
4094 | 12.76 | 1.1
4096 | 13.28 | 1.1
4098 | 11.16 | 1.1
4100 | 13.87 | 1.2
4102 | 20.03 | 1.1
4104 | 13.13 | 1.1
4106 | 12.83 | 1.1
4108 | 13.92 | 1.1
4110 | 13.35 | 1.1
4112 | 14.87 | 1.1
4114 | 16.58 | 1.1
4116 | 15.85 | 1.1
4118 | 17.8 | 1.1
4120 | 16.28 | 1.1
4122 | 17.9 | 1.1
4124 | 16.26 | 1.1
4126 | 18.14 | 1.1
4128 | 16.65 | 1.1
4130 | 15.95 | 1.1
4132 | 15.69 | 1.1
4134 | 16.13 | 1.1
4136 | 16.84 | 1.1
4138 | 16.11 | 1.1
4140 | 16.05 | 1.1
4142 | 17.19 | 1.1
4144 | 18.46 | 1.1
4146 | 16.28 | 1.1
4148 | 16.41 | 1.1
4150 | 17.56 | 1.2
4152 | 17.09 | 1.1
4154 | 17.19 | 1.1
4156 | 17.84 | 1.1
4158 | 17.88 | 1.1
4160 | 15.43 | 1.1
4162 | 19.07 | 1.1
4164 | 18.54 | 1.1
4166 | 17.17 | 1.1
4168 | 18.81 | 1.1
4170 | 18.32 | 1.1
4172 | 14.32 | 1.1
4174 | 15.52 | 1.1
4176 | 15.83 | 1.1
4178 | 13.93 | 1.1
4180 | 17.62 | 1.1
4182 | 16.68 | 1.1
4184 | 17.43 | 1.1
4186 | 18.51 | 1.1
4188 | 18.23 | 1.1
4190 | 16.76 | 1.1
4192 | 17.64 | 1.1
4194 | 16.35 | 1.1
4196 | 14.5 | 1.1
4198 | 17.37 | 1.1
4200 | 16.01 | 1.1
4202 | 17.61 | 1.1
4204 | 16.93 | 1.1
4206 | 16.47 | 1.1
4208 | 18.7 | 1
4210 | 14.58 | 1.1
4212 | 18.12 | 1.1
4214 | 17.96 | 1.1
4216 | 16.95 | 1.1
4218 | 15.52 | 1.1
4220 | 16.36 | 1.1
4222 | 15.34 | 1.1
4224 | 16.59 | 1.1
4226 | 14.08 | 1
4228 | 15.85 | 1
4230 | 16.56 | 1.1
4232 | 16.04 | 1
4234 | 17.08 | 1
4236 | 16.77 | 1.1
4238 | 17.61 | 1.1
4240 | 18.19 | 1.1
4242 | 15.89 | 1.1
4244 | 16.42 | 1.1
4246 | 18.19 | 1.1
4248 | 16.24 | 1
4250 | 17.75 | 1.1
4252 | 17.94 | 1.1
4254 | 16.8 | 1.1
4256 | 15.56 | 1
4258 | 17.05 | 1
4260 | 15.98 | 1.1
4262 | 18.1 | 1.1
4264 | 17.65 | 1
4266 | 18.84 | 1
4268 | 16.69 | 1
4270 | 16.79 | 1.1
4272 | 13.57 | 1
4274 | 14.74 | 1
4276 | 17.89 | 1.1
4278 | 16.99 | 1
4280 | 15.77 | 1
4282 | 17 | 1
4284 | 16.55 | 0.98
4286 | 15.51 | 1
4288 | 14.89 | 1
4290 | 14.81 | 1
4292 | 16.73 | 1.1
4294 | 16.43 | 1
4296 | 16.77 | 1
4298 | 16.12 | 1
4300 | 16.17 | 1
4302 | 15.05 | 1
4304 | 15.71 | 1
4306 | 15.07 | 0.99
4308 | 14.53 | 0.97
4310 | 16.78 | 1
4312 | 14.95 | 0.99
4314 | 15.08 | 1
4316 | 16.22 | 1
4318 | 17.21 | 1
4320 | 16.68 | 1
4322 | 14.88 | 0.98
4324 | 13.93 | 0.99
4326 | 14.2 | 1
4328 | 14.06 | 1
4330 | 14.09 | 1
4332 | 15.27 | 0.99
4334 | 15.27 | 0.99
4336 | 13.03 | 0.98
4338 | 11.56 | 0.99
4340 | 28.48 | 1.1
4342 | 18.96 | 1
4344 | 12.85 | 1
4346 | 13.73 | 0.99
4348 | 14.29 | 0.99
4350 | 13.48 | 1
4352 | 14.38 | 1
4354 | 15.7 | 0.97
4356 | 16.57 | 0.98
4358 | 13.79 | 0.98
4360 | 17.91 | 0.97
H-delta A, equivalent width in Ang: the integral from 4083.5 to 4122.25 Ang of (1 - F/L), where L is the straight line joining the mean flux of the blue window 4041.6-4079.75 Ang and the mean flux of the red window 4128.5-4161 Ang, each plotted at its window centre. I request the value 4.8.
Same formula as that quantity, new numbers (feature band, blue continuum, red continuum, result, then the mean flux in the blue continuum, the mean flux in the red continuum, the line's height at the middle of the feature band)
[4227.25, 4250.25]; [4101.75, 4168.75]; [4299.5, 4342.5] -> -1.1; 16.6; 15.7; 16.1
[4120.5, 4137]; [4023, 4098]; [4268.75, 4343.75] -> 0.4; 17.5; 15.9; 17.1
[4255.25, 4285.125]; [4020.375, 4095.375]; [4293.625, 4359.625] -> -1.2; 17.7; 15.5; 16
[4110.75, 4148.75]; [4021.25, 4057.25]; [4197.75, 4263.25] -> 2.4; 18.6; 16.7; 17.7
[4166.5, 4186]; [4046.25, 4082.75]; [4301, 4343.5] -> 0.4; 18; 15.7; 17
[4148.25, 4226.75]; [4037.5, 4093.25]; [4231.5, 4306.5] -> 1.0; 17.9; 16.5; 17.1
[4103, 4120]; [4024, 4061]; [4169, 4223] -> 2.7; 18.6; 16.7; 17.7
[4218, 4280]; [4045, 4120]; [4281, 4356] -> -2.9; 16.6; 15.6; 15.9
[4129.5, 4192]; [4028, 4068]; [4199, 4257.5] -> 1.7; 18.6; 16.7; 17.4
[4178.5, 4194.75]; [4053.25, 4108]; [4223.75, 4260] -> -0.7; 16.5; 16.7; 16.6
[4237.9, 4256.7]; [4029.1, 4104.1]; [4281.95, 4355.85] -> -1.1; 17.4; 15.6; 16.1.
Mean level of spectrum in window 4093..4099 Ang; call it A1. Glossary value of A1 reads 12.4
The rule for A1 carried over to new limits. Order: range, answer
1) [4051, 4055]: 18.7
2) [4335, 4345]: 17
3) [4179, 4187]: 17.6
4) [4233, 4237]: 16.9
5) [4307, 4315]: 15.3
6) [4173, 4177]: 15.7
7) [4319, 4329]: 14.8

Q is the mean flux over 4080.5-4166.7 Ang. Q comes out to 16.2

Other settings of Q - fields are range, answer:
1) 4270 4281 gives 15.9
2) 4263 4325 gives 16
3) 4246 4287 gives 16.7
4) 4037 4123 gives 16.9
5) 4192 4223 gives 16.6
